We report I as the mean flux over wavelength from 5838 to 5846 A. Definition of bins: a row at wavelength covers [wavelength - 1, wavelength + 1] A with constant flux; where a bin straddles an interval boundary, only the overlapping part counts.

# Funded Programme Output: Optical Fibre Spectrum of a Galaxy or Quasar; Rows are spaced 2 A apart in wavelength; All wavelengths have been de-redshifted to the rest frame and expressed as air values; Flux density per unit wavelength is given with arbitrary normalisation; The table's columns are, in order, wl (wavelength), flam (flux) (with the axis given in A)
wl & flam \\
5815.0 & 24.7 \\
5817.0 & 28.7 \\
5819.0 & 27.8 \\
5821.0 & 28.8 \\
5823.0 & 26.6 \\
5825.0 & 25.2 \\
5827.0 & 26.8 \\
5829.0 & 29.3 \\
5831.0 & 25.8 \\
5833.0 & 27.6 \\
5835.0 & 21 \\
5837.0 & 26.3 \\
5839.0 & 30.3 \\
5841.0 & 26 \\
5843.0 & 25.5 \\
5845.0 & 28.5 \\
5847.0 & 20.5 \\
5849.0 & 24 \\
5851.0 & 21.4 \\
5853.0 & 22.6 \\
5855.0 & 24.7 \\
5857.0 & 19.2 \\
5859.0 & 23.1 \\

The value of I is 27.6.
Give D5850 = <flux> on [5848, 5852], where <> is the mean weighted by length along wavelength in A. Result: 22.7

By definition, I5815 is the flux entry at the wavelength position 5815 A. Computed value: 24.7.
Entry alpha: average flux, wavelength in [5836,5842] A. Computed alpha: 27.5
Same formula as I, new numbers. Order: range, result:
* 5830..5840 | 26.2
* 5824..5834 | 26.9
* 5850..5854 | 22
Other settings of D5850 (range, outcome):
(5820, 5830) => 27.3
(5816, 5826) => 27.4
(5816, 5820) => 28.2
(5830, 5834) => 26.7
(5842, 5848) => 24.8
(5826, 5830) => 28.1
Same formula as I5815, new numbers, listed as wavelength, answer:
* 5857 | 19.2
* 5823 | 26.6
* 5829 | 29.3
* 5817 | 28.7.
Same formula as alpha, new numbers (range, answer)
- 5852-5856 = 23.6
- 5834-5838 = 23.6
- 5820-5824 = 27.7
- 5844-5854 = 23.4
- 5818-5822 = 28.3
